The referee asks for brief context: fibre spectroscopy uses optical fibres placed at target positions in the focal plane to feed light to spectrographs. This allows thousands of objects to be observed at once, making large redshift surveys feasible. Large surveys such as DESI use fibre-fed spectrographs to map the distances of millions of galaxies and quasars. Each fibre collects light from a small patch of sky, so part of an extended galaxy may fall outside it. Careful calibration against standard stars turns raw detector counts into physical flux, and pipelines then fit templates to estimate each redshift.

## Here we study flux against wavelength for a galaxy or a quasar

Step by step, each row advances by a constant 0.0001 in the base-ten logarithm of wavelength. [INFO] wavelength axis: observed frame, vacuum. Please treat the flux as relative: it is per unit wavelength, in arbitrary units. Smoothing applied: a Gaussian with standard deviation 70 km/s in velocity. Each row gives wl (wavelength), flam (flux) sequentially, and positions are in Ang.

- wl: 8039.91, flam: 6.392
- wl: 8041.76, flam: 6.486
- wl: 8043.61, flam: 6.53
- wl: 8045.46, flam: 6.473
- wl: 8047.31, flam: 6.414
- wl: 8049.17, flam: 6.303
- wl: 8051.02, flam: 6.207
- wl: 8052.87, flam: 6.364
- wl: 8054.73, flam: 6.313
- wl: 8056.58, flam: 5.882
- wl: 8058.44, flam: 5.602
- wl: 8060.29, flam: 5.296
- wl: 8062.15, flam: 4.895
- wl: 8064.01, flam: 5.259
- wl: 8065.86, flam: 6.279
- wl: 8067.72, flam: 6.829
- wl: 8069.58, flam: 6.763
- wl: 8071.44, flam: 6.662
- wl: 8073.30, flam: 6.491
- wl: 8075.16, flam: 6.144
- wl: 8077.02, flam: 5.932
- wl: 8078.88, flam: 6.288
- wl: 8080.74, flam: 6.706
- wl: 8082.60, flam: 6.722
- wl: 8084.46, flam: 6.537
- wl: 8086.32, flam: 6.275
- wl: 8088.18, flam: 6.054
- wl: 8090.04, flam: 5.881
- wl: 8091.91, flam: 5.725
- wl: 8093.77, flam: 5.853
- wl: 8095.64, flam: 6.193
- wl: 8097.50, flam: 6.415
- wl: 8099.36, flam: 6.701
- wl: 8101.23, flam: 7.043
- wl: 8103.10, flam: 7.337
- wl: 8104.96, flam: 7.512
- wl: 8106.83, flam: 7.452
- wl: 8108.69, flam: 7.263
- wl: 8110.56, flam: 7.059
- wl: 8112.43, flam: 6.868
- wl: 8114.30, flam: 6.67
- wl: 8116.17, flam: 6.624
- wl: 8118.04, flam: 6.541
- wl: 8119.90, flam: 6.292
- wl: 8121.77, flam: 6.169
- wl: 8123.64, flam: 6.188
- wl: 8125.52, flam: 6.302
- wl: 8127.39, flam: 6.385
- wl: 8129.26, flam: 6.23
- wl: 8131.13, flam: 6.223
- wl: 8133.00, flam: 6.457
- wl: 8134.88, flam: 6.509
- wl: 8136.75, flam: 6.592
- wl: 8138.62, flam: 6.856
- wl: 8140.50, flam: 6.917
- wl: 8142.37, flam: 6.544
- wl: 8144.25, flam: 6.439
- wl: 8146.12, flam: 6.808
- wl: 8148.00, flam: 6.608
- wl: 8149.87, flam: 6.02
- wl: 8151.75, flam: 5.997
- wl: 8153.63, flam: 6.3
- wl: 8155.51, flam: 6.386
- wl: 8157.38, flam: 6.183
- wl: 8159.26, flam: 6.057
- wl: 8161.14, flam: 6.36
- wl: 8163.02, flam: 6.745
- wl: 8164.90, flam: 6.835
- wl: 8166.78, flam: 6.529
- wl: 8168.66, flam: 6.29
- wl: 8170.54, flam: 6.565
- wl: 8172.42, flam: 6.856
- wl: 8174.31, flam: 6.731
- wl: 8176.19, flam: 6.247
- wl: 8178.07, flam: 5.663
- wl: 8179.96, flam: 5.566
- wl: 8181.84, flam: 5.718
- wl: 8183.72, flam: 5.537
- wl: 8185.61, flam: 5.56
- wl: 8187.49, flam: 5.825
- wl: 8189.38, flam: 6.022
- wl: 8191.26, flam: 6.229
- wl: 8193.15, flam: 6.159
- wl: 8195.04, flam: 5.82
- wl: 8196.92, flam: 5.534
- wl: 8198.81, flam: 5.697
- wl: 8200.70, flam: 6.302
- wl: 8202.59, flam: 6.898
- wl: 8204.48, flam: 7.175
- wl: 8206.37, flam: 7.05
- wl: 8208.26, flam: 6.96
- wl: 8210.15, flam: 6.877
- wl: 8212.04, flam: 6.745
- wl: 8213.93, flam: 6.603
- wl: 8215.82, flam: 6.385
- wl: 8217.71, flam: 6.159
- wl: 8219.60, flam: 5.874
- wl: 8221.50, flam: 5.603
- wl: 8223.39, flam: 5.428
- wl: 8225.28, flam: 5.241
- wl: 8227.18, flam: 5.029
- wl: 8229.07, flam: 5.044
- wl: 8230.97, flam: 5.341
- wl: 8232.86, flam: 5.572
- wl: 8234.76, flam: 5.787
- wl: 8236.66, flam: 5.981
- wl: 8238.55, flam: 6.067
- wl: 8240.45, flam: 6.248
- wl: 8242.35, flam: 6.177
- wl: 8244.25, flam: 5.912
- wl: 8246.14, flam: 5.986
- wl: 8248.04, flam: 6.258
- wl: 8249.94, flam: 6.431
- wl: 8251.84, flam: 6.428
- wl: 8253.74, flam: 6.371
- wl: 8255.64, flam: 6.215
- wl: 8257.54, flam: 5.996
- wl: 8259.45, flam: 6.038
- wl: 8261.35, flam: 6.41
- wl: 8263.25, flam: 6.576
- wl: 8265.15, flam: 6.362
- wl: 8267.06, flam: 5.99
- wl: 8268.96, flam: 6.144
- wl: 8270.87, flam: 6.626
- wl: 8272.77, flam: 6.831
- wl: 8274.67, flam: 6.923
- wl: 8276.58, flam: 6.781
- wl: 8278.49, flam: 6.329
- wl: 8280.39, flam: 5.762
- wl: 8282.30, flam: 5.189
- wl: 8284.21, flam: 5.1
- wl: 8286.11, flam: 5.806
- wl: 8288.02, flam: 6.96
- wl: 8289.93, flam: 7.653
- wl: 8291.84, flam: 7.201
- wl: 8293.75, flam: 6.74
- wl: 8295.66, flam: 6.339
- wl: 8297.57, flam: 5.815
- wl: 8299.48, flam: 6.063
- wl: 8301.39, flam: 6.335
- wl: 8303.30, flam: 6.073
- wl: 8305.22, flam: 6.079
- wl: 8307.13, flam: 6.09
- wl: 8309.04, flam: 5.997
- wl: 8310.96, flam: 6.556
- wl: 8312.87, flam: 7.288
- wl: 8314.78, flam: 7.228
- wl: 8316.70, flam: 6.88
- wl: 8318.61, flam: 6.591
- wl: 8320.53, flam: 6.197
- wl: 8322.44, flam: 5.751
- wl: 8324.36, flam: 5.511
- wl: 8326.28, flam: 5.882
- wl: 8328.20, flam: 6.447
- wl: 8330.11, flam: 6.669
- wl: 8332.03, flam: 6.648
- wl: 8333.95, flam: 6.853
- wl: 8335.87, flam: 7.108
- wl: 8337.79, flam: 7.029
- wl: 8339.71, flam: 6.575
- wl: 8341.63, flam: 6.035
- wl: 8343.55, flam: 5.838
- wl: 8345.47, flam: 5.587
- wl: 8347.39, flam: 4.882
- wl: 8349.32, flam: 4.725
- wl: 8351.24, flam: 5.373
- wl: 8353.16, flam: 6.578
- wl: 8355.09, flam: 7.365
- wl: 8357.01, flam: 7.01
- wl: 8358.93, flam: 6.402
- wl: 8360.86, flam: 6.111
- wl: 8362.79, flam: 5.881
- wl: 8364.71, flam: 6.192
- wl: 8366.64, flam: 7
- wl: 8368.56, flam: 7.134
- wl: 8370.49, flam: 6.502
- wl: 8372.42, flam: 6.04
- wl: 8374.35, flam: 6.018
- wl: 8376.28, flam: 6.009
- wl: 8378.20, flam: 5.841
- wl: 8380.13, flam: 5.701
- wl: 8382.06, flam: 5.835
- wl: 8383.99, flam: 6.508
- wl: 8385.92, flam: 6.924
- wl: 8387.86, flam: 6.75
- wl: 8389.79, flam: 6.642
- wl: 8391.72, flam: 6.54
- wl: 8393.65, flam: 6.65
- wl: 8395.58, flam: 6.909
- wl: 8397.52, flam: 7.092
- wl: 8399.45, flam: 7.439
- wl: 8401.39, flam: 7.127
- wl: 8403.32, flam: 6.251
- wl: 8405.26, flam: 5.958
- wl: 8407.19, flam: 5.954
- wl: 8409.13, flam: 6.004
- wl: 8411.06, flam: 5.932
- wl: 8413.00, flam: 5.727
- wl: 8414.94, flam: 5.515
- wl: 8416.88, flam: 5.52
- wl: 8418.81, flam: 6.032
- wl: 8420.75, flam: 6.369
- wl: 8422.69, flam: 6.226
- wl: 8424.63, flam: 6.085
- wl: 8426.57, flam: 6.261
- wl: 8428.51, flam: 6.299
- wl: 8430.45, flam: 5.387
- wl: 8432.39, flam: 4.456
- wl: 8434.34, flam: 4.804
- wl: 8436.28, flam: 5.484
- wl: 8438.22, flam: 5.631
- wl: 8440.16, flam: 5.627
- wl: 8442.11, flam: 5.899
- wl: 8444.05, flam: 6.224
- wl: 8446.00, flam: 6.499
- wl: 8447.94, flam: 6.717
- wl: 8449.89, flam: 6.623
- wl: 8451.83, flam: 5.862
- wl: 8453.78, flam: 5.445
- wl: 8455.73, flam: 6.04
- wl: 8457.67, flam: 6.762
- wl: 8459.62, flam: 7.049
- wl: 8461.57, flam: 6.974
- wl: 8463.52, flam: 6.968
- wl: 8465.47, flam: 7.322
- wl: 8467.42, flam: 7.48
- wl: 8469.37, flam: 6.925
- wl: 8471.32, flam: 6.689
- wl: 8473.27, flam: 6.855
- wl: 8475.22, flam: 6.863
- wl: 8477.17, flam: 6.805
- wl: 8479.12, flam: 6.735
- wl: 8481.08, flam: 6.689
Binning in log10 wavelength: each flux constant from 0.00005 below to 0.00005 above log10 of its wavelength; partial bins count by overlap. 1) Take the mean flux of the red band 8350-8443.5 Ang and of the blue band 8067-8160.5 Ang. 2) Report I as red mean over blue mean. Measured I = 0.95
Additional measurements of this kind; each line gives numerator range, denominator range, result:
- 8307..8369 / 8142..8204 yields 1.02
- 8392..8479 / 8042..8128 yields 0.99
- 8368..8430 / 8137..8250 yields 1.02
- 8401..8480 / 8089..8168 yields 0.95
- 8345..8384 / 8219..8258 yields 1.05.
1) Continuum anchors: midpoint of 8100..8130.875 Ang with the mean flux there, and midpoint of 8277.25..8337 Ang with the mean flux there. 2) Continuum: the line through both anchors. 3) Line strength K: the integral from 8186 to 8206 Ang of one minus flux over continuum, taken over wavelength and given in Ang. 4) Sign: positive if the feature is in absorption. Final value 1.2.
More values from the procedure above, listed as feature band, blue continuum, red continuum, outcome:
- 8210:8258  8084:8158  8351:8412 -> 3.74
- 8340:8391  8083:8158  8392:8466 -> 0.46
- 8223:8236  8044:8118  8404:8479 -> 1.96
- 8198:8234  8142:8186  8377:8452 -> 0.84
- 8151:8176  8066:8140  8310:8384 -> 0.10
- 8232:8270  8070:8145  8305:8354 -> 1.18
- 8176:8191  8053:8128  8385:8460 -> 1.33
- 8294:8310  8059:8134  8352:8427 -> 0.62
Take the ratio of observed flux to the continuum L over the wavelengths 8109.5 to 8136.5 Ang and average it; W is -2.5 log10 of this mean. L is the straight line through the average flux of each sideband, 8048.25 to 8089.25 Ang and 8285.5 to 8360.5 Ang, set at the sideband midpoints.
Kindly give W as -0.04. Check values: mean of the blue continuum 6.17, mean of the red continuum 6.36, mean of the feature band 6.47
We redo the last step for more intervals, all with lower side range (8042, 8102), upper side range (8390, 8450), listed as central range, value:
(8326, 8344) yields -0.072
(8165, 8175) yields -0.071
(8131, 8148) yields -0.070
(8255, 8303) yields -0.030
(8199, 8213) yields -0.104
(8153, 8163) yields -0.019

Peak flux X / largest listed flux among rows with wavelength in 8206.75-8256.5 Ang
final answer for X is 6.96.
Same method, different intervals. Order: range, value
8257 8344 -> 7.653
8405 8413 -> 6.004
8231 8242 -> 6.248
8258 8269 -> 6.576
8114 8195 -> 6.917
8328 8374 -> 7.365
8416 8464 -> 7.049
